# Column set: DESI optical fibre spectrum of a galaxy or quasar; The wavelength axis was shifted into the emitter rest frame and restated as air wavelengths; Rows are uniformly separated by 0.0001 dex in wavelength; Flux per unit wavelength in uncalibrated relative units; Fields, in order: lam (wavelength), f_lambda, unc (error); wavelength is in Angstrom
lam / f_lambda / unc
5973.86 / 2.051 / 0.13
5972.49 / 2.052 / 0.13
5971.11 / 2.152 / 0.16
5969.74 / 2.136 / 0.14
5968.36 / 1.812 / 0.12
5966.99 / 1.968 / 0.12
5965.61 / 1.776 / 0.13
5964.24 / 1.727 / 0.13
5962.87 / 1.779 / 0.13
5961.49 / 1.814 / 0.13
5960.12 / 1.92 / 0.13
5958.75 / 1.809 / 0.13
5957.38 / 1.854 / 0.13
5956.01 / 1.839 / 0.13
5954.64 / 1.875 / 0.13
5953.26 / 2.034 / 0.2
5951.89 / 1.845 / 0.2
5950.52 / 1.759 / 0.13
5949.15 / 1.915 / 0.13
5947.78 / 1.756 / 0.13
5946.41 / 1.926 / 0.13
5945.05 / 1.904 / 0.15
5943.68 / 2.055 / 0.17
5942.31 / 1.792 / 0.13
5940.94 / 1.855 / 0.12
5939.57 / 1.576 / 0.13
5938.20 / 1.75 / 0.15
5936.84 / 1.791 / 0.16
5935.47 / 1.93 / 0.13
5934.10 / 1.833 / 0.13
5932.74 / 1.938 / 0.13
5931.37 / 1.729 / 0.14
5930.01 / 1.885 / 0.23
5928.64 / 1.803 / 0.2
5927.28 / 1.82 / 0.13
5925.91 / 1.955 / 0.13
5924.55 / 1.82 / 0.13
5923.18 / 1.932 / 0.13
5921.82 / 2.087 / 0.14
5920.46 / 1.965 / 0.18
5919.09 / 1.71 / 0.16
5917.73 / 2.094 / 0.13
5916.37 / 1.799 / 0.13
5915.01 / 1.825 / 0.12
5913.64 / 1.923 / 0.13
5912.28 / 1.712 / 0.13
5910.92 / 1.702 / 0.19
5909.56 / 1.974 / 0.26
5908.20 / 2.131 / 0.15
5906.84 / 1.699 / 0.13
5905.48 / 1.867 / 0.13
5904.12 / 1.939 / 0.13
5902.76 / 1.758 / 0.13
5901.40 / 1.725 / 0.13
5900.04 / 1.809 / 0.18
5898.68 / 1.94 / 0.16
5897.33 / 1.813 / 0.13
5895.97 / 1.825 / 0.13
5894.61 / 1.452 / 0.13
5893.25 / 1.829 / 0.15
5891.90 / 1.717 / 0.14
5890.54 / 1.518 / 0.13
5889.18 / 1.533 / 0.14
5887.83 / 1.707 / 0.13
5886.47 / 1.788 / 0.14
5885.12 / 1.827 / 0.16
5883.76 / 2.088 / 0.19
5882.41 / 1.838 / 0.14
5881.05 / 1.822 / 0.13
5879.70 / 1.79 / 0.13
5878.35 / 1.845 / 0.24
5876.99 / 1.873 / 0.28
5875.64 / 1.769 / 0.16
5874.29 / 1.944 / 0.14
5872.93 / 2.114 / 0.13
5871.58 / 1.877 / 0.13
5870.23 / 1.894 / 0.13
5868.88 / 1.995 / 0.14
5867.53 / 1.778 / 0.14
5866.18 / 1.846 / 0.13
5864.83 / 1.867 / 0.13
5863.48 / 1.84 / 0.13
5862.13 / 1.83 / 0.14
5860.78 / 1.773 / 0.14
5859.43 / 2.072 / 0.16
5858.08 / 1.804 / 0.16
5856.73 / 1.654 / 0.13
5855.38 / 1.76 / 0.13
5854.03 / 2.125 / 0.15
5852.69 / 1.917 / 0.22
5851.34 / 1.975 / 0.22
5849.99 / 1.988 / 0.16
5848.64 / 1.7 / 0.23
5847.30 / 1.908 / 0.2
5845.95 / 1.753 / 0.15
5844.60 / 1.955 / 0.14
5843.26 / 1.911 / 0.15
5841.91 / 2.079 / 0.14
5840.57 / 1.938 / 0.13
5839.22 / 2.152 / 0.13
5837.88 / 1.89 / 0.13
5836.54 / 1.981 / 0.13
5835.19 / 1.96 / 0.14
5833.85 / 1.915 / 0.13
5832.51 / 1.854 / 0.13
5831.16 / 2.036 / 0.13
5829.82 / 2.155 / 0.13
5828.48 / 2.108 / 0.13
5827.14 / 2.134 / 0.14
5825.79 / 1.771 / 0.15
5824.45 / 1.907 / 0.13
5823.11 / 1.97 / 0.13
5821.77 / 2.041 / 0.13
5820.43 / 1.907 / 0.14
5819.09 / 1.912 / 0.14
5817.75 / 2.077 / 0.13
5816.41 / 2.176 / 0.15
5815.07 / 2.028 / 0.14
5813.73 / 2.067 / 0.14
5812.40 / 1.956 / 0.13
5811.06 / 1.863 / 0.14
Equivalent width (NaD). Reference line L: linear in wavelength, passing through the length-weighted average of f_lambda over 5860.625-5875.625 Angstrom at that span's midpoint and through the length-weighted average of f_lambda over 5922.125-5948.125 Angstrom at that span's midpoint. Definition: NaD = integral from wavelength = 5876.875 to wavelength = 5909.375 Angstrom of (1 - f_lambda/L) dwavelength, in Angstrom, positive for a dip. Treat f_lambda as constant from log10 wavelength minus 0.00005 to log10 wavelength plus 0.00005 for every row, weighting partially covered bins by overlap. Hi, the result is 1.3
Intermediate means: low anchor 1.89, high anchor 1.85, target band 1.8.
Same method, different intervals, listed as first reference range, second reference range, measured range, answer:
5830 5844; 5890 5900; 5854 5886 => -0.54 Angstrom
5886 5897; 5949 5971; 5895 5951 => -2.83 Angstrom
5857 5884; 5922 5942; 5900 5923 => -0.25 Angstrom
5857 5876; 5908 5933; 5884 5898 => 1.25 Angstrom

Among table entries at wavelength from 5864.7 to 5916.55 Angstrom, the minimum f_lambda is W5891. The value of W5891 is 1.452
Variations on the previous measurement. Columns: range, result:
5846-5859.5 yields 1.654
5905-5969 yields 1.576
